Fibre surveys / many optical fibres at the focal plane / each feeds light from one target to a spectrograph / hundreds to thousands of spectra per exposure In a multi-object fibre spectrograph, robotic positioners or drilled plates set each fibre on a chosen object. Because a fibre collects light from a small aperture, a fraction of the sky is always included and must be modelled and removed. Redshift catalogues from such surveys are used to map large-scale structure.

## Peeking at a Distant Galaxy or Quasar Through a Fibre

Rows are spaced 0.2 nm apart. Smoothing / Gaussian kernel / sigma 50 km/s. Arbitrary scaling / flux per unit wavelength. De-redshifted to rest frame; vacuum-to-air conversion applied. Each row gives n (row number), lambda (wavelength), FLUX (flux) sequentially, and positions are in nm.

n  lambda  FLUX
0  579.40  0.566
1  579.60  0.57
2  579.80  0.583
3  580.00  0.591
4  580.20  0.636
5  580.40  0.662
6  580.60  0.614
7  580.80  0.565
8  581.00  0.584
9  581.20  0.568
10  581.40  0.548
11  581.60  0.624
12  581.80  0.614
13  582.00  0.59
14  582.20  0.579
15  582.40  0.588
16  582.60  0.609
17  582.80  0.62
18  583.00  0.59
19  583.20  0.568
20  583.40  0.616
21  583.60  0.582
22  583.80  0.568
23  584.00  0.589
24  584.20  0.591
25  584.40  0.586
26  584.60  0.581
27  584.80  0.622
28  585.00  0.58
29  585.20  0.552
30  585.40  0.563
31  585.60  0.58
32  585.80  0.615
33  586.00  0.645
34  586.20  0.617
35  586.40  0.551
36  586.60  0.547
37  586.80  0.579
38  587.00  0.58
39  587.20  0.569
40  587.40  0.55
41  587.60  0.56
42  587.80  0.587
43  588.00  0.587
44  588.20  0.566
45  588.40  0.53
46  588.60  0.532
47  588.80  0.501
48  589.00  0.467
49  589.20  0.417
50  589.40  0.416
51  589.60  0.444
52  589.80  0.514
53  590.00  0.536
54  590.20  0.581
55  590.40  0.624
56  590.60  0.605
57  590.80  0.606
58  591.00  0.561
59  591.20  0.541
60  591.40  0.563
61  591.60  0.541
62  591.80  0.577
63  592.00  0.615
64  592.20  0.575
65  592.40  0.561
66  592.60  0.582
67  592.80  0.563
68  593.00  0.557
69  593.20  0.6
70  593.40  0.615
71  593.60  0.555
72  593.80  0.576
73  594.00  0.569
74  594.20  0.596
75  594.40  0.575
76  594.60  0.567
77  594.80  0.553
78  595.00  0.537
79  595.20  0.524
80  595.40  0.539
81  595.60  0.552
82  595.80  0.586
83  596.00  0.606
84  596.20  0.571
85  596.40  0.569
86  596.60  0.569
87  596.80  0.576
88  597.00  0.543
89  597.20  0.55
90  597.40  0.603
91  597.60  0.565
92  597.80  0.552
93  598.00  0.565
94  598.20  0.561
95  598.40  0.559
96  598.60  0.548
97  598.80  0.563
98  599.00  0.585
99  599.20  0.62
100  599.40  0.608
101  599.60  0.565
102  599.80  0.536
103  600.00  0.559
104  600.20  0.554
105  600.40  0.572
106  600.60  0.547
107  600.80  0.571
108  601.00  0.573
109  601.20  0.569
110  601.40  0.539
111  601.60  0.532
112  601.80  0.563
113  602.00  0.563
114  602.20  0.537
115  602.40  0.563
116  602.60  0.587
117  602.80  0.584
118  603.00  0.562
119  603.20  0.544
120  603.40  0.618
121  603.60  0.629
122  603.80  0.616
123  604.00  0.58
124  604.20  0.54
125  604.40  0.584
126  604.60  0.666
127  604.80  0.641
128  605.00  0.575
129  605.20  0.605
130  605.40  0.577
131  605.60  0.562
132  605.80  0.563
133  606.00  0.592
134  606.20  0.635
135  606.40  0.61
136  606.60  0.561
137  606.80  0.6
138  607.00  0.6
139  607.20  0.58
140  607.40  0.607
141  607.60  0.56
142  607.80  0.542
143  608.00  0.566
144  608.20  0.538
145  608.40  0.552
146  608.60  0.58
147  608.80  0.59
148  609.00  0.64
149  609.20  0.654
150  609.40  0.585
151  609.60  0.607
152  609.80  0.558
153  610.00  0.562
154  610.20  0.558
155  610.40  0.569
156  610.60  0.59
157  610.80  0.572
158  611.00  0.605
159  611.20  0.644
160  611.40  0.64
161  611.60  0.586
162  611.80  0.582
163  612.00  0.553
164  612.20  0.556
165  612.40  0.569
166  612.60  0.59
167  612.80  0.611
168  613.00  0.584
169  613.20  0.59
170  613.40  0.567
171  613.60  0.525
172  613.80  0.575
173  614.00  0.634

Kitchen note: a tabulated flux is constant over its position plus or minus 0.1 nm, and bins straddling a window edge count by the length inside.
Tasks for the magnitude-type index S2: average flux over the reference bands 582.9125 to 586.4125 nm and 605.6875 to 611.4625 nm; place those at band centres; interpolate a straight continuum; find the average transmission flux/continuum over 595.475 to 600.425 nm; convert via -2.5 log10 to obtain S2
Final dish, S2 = 0.036 mag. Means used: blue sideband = 0.59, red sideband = 0.588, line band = 0.569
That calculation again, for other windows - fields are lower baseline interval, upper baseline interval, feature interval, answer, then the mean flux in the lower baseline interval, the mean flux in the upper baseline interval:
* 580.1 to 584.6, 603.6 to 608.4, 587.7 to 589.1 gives 0.10 mag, 0.595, 0.587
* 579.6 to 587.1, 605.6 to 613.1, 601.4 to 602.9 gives 0.05 mag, 0.591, 0.586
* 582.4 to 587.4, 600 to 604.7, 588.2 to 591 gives 0.12 mag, 0.587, 0.573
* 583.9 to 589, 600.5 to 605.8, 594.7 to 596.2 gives 0.03 mag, 0.572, 0.578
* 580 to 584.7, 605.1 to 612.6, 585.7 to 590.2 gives 0.10 mag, 0.594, 0.585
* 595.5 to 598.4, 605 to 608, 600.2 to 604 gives 0.01 mag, 0.569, 0.584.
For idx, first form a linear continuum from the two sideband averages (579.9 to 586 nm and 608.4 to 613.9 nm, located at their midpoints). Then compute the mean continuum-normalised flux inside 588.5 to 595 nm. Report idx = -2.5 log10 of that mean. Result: 0.07 mag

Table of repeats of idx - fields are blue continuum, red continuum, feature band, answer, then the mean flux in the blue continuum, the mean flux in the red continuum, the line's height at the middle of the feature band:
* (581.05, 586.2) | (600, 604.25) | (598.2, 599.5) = -0.01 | 0.591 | 0.569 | 0.573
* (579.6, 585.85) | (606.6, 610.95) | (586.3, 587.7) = 0.05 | 0.592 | 0.581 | 0.59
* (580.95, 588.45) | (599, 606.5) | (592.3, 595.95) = 0.03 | 0.584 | 0.58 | 0.582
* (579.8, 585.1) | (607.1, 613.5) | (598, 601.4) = 0.04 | 0.595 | 0.584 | 0.588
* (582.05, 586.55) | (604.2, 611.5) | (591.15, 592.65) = 0.04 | 0.59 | 0.59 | 0.59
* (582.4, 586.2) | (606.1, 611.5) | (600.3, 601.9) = 0.06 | 0.593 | 0.589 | 0.59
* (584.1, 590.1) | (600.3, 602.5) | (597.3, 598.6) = -0.02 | 0.552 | 0.557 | 0.556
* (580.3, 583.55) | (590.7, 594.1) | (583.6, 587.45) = 0.01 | 0.596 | 0.574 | 0.588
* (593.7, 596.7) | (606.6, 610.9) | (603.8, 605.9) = -0.03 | 0.566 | 0.581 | 0.577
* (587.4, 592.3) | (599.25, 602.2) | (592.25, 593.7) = -0.05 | 0.544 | 0.561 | 0.549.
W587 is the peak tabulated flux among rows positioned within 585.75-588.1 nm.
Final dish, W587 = 0.645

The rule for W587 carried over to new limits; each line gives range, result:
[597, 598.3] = 0.603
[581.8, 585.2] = 0.622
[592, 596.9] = 0.615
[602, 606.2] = 0.666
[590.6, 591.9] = 0.606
